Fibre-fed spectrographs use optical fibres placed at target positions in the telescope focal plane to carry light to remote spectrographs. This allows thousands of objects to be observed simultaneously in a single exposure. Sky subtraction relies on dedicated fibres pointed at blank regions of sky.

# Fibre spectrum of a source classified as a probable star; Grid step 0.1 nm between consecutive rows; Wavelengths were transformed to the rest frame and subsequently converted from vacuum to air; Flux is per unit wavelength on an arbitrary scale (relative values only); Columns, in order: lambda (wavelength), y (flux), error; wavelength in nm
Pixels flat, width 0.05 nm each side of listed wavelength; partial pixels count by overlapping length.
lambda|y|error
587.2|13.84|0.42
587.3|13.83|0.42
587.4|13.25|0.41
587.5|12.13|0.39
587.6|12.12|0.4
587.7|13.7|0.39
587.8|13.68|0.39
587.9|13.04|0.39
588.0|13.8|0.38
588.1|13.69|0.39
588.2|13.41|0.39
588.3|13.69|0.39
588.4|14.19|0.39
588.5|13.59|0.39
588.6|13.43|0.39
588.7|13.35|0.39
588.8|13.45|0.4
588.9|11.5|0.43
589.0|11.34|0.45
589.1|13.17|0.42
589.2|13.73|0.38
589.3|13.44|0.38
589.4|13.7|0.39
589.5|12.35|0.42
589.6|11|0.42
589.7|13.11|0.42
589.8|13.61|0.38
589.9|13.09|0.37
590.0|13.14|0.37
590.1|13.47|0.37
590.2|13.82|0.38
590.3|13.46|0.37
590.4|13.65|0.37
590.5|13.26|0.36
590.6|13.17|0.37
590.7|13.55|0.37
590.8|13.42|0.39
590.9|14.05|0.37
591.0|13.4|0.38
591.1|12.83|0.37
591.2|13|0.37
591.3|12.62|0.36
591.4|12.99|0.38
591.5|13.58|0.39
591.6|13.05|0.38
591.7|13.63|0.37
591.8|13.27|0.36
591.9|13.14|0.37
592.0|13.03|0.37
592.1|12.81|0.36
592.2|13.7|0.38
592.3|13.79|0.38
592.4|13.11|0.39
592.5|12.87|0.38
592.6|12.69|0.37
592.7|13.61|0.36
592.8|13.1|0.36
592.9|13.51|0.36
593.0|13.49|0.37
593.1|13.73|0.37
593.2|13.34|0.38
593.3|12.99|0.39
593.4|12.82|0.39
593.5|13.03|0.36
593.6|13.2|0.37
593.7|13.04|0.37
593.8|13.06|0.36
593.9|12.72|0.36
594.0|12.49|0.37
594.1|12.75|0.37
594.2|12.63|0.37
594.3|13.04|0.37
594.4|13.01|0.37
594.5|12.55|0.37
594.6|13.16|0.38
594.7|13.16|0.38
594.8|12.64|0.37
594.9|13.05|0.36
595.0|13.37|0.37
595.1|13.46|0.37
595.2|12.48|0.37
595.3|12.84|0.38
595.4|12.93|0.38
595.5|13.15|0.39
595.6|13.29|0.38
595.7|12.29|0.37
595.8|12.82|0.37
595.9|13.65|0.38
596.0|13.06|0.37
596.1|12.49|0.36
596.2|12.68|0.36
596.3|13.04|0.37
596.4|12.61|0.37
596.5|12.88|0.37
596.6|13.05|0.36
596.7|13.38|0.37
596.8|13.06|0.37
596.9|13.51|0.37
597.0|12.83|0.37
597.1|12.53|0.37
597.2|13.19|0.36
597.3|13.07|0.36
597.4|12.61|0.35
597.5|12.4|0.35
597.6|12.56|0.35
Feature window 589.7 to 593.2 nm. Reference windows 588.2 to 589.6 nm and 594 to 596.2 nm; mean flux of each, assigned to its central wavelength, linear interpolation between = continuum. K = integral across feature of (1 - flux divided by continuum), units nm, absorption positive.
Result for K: -0.08 nm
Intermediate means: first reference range 13.1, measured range 13.3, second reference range 12.9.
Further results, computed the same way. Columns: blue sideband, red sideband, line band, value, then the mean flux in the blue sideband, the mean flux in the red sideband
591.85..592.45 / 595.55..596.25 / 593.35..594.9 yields 0.02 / 13.3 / 12.9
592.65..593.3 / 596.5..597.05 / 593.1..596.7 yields 0.09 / 13.4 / 13.1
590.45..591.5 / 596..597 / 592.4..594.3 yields 0.01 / 13.2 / 13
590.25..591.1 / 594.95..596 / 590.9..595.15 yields 0.04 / 13.5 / 13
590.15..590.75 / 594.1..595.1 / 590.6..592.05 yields 0.01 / 13.5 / 13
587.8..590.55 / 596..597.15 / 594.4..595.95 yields 0.00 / 13.2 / 12.9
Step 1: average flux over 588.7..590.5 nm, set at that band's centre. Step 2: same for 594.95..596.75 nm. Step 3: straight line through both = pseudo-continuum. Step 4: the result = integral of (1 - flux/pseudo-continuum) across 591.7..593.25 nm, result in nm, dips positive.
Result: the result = -0.035 nm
